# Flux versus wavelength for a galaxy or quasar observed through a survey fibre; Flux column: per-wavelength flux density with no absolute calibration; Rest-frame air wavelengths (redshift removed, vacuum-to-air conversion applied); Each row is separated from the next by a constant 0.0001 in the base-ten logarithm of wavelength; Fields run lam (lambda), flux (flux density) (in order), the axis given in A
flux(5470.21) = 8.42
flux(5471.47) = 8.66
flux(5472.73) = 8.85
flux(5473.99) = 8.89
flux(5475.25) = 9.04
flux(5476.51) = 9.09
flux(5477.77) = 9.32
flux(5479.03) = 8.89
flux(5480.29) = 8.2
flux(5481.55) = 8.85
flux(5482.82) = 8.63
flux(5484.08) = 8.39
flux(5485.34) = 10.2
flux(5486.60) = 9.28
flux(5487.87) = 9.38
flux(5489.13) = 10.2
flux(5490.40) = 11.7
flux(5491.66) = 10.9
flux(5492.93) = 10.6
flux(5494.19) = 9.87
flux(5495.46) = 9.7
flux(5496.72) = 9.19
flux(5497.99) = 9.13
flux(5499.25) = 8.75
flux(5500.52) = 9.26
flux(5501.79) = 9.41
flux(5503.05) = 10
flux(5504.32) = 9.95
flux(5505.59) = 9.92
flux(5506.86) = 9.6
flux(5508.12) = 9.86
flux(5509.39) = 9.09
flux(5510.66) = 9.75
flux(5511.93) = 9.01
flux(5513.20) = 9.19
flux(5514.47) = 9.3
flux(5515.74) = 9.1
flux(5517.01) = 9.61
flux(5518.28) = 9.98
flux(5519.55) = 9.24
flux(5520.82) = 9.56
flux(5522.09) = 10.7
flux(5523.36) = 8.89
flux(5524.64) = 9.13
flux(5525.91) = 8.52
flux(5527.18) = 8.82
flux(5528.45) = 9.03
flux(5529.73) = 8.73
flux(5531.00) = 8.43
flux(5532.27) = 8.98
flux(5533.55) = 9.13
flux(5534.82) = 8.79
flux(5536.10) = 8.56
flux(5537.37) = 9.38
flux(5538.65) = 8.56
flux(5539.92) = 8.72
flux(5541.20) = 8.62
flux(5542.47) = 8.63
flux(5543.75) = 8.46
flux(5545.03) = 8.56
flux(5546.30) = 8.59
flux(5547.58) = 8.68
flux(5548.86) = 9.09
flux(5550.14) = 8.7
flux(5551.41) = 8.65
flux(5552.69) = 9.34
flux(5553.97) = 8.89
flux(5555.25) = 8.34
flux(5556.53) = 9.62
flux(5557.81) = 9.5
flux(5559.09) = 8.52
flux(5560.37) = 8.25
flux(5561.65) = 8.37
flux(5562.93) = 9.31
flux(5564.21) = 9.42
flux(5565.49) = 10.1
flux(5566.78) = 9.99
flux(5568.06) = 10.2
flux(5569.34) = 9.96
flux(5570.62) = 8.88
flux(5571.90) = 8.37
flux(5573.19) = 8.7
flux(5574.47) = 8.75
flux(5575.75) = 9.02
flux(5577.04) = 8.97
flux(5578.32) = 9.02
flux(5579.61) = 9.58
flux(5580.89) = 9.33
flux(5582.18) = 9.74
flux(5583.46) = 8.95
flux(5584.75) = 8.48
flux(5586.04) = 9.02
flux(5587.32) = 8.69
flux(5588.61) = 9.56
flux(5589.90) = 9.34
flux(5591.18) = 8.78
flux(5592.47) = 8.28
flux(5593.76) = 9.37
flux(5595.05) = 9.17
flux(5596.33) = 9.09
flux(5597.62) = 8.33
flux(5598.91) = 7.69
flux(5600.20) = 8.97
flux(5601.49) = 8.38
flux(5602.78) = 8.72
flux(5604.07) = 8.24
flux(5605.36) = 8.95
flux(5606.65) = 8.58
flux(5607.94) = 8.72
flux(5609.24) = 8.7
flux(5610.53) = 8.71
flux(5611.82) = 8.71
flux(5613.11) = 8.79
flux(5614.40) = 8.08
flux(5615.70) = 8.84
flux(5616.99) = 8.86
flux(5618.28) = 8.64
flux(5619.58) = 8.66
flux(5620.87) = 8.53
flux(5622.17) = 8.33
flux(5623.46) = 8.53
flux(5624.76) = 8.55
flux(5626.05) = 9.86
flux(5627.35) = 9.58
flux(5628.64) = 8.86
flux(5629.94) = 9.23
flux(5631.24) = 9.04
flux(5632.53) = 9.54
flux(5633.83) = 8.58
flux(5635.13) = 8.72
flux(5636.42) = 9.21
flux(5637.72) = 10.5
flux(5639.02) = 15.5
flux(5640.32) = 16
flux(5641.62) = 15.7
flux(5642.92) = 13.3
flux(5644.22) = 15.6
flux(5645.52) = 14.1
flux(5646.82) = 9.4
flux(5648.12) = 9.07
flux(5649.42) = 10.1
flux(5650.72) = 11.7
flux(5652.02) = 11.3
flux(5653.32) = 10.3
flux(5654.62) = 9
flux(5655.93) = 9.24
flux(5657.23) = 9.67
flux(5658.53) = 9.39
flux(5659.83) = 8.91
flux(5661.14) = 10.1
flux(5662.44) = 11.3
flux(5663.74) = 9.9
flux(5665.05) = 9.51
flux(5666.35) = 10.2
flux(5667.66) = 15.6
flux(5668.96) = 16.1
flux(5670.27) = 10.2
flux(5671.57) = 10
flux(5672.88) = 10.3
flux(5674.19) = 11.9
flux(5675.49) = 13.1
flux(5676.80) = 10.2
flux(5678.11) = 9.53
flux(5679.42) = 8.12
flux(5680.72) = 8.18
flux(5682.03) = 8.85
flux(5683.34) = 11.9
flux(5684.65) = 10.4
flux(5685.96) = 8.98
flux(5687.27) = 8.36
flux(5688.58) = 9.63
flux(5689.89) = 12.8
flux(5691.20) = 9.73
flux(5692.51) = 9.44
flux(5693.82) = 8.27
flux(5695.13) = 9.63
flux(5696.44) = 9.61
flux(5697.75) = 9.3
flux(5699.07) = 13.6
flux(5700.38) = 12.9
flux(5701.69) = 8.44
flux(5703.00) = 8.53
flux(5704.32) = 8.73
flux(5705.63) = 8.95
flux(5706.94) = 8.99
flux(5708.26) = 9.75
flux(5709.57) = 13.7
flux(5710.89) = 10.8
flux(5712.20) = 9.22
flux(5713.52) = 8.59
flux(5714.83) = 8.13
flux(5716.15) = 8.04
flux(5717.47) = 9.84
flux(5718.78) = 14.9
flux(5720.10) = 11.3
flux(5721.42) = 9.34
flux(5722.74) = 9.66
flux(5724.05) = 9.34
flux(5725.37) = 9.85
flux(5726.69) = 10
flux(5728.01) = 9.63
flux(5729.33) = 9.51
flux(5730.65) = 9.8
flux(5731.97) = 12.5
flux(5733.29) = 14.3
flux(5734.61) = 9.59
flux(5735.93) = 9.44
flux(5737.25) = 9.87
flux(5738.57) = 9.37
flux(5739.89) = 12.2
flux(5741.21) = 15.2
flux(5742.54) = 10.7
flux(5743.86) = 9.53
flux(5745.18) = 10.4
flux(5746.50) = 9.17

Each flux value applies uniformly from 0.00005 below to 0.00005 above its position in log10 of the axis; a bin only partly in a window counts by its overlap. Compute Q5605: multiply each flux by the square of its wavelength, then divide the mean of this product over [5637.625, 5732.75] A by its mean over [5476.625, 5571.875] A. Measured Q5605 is 1.22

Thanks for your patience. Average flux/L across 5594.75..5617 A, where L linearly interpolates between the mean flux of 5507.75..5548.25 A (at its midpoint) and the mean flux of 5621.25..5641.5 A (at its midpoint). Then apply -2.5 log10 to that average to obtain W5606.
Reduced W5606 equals 0.145 mag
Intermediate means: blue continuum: 9.04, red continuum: 10.1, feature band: 8.63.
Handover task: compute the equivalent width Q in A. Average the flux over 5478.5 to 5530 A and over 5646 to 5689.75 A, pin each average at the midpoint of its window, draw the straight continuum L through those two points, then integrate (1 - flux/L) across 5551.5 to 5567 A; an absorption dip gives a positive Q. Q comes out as 1.1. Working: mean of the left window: 9.46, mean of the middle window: 9.09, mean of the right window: 10.4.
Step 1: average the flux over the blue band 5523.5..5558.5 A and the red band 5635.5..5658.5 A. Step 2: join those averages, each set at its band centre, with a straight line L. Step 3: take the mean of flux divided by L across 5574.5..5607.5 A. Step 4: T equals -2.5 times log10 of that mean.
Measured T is 0.14 mag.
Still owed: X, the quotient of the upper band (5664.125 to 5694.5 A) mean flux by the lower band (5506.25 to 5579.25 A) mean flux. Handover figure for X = 1.16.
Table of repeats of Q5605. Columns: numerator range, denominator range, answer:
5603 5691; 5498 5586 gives 1.16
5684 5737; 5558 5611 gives 1.18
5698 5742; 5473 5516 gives 1.19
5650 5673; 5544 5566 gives 1.25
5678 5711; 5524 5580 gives 1.16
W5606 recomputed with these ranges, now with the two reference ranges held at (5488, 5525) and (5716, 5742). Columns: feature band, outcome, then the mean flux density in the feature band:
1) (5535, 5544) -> 0.131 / 8.72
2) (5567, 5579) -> 0.098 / 9.13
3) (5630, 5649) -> -0.131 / 11.6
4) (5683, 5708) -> 0.074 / 9.88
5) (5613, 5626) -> 0.183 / 8.63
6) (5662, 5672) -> -0.119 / 11.6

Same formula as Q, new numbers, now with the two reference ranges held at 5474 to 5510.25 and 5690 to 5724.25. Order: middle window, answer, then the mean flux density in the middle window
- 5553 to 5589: 2.1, 9.12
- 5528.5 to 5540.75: 1.0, 8.81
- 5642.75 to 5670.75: -3.3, 11.1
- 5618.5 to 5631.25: 1.2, 8.9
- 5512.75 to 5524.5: 0.1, 9.49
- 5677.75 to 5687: 0.5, 9.37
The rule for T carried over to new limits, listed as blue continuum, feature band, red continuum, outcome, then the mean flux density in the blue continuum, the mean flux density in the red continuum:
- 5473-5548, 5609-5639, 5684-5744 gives 0.086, 9.25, 10.2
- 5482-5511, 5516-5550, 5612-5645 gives 0.098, 9.68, 10.2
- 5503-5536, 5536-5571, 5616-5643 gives 0.063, 9.29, 10.1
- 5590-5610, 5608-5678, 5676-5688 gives -0.145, 8.68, 9.43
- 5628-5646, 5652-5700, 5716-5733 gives 0.079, 11.7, 10.4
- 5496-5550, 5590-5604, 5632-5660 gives 0.191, 9.14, 11.2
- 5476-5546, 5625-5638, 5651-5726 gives 0.074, 9.28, 10.2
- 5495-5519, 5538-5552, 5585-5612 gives 0.062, 9.46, 8.76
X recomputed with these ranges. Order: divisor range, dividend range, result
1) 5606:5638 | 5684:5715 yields 1.11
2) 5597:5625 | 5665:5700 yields 1.23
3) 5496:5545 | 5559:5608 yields 0.98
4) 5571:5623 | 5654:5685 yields 1.19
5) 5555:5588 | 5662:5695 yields 1.15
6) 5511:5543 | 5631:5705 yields 1.17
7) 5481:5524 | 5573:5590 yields 0.95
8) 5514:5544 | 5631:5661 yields 1.22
